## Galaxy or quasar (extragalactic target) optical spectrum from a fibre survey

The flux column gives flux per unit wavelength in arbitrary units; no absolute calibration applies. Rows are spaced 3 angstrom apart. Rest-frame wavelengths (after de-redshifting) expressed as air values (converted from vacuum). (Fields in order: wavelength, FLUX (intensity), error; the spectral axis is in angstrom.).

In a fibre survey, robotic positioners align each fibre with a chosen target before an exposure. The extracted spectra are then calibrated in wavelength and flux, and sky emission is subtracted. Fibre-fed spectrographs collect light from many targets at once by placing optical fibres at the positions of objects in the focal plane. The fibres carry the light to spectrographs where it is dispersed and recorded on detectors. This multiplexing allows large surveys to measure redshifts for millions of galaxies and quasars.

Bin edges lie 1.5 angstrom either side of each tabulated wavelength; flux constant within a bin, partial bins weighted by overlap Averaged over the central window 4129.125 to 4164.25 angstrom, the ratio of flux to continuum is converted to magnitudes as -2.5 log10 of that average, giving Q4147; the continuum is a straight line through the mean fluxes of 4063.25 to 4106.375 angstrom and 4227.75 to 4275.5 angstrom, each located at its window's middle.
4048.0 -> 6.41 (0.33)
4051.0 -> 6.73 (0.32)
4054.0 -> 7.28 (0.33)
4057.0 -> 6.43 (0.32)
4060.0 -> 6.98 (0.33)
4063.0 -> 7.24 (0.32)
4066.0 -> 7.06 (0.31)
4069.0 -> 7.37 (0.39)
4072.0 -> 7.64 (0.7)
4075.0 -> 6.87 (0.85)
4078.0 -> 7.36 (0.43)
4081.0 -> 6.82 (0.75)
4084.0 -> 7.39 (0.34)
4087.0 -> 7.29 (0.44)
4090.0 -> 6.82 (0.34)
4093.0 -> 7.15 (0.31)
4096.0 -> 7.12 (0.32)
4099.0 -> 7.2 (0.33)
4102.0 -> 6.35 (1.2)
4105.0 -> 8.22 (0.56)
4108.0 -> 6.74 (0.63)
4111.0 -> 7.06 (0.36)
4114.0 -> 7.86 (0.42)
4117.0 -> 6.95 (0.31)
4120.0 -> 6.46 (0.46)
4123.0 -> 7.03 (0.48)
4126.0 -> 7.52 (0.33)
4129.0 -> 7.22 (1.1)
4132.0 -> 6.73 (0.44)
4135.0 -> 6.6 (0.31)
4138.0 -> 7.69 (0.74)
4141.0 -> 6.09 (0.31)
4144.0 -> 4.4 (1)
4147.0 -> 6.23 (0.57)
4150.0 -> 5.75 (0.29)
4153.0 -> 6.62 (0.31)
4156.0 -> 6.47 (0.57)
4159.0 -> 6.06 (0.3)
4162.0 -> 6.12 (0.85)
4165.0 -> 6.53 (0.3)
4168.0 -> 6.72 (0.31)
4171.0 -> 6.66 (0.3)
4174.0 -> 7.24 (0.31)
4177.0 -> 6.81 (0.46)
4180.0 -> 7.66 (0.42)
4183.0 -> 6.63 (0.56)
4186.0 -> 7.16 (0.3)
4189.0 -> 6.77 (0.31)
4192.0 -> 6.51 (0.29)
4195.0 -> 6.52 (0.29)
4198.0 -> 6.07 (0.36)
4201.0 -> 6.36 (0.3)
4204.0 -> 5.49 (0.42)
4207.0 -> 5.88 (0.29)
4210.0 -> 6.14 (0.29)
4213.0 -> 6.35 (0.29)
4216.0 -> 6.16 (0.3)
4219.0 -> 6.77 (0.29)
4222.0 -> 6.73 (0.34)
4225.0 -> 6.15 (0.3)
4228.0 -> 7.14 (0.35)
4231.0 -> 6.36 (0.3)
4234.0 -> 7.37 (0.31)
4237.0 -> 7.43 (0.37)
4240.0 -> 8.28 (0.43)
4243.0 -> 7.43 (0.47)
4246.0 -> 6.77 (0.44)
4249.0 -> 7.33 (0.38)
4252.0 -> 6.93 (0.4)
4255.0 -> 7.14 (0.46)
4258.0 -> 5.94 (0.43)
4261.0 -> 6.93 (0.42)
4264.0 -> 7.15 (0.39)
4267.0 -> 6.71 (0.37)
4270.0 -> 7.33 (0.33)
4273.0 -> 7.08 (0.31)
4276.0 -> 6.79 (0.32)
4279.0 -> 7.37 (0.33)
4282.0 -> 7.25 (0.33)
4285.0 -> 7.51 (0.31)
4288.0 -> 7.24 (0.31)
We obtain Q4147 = 0.14 mag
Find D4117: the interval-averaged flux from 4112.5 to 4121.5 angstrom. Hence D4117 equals 7.09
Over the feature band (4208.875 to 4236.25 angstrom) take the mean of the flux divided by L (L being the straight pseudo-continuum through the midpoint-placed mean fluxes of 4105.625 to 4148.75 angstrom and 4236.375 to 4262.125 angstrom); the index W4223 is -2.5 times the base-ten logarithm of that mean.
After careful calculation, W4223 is 0.07 mag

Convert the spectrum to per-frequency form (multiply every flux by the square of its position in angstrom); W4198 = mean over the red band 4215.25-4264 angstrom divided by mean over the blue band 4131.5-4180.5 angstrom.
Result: 1.1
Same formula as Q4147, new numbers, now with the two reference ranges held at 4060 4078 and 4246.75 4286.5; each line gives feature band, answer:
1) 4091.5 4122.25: 0.01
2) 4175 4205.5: 0.08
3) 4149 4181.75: 0.08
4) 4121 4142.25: 0.03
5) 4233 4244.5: -0.09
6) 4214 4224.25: 0.09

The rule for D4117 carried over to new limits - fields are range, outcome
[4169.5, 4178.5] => 6.9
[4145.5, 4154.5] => 6.2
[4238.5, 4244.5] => 7.85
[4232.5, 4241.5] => 7.69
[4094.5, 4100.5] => 7.16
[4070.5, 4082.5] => 7.17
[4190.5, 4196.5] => 6.52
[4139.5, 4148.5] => 5.57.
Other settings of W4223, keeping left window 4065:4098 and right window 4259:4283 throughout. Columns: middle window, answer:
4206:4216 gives 0.16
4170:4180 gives 0.01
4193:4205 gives 0.15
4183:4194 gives 0.05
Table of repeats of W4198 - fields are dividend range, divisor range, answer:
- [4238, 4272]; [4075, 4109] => 1.08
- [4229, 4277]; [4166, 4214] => 1.11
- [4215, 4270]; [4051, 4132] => 1.05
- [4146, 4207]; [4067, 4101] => 0.95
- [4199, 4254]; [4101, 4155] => 1.04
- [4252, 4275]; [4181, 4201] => 1.08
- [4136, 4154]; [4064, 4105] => 0.88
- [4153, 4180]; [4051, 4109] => 0.97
